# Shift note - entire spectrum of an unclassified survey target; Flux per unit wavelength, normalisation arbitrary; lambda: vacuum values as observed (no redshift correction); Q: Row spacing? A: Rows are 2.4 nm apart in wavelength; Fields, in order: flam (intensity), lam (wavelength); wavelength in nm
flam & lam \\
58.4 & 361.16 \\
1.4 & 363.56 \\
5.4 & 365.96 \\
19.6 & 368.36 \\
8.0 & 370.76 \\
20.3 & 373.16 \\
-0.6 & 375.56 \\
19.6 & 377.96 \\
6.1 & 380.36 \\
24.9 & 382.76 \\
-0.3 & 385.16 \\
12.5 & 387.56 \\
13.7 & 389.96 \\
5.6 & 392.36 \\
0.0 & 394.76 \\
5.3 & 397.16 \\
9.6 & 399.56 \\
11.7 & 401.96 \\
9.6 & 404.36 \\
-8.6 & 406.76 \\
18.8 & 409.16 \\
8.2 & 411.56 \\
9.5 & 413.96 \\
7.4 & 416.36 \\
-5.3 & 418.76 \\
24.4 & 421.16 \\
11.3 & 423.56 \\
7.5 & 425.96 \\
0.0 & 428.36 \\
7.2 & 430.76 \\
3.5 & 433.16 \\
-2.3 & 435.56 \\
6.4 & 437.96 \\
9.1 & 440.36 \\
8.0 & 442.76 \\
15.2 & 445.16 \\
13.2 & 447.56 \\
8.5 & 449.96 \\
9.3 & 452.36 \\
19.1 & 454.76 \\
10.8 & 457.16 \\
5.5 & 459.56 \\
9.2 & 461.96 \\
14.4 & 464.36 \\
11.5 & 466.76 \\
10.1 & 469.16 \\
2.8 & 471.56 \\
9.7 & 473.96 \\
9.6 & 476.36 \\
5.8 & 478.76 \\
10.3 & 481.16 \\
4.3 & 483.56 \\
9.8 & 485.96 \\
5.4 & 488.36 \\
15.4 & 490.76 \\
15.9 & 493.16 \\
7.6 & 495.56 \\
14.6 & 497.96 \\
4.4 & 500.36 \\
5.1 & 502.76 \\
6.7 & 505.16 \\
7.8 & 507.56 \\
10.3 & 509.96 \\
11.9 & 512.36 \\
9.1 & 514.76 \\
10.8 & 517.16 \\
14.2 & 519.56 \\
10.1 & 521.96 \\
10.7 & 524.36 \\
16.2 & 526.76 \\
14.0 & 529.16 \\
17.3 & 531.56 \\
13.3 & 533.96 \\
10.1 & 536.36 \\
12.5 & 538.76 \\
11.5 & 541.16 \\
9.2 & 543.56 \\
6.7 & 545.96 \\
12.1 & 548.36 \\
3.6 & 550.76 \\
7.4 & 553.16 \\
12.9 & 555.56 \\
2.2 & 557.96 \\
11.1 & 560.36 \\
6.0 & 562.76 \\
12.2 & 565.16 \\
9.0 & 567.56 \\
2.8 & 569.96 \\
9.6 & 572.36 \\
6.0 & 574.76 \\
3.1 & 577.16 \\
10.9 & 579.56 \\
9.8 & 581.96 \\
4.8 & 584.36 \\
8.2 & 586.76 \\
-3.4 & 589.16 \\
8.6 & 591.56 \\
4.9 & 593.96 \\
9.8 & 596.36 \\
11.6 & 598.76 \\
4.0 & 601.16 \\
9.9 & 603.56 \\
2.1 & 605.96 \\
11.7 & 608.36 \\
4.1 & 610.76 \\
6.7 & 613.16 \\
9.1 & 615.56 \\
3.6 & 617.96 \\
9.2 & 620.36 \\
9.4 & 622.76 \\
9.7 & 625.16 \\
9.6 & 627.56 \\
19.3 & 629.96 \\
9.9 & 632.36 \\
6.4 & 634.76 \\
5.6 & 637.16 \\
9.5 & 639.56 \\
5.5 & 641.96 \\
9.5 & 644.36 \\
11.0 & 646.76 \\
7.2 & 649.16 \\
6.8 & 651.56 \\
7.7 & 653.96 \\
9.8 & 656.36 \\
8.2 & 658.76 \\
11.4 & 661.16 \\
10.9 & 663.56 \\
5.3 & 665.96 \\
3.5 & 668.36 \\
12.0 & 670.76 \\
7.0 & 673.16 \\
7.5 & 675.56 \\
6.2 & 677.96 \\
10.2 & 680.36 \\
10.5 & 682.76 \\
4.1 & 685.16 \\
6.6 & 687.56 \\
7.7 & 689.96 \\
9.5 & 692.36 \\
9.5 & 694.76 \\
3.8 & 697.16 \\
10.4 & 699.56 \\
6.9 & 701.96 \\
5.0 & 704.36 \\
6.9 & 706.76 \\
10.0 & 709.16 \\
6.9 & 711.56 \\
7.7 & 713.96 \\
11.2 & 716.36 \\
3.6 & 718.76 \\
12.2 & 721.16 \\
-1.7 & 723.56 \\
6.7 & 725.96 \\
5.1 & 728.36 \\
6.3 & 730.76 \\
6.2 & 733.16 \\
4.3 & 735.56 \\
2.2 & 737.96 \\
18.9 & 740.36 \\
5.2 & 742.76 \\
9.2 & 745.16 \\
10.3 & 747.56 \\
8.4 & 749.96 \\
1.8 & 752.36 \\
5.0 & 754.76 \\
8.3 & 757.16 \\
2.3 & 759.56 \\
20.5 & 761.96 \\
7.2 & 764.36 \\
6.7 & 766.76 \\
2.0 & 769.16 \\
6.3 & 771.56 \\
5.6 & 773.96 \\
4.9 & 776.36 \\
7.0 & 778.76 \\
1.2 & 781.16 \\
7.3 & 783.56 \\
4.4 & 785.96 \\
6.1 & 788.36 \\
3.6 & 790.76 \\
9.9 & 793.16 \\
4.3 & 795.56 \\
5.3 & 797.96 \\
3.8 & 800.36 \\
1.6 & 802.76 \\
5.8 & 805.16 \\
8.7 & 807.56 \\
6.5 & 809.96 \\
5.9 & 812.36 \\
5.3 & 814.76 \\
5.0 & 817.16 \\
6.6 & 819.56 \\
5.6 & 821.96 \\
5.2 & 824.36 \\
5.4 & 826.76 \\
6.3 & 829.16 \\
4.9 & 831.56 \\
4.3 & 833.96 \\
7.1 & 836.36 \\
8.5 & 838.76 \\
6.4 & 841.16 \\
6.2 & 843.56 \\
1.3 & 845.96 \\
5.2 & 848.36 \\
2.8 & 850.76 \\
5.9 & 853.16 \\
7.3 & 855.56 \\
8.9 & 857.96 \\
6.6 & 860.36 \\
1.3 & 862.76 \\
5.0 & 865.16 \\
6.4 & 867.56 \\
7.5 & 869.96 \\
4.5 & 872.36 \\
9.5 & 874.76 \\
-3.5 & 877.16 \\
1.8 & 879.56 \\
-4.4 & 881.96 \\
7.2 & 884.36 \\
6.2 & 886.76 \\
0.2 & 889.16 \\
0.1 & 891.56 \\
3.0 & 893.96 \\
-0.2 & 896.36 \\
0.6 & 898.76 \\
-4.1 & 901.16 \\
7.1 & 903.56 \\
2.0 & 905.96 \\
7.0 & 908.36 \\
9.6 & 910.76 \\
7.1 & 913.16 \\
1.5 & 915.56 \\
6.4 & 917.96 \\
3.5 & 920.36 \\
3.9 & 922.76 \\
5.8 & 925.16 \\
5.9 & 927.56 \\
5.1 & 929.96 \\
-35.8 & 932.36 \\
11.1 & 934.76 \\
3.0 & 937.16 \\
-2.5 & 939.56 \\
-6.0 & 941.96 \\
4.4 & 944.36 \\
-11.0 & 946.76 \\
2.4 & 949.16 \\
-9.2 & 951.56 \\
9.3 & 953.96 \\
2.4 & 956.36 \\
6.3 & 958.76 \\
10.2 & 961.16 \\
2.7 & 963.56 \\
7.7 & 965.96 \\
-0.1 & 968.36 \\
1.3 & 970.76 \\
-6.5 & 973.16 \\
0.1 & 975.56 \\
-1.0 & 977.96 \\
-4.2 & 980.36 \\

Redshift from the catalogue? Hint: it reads 1.338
